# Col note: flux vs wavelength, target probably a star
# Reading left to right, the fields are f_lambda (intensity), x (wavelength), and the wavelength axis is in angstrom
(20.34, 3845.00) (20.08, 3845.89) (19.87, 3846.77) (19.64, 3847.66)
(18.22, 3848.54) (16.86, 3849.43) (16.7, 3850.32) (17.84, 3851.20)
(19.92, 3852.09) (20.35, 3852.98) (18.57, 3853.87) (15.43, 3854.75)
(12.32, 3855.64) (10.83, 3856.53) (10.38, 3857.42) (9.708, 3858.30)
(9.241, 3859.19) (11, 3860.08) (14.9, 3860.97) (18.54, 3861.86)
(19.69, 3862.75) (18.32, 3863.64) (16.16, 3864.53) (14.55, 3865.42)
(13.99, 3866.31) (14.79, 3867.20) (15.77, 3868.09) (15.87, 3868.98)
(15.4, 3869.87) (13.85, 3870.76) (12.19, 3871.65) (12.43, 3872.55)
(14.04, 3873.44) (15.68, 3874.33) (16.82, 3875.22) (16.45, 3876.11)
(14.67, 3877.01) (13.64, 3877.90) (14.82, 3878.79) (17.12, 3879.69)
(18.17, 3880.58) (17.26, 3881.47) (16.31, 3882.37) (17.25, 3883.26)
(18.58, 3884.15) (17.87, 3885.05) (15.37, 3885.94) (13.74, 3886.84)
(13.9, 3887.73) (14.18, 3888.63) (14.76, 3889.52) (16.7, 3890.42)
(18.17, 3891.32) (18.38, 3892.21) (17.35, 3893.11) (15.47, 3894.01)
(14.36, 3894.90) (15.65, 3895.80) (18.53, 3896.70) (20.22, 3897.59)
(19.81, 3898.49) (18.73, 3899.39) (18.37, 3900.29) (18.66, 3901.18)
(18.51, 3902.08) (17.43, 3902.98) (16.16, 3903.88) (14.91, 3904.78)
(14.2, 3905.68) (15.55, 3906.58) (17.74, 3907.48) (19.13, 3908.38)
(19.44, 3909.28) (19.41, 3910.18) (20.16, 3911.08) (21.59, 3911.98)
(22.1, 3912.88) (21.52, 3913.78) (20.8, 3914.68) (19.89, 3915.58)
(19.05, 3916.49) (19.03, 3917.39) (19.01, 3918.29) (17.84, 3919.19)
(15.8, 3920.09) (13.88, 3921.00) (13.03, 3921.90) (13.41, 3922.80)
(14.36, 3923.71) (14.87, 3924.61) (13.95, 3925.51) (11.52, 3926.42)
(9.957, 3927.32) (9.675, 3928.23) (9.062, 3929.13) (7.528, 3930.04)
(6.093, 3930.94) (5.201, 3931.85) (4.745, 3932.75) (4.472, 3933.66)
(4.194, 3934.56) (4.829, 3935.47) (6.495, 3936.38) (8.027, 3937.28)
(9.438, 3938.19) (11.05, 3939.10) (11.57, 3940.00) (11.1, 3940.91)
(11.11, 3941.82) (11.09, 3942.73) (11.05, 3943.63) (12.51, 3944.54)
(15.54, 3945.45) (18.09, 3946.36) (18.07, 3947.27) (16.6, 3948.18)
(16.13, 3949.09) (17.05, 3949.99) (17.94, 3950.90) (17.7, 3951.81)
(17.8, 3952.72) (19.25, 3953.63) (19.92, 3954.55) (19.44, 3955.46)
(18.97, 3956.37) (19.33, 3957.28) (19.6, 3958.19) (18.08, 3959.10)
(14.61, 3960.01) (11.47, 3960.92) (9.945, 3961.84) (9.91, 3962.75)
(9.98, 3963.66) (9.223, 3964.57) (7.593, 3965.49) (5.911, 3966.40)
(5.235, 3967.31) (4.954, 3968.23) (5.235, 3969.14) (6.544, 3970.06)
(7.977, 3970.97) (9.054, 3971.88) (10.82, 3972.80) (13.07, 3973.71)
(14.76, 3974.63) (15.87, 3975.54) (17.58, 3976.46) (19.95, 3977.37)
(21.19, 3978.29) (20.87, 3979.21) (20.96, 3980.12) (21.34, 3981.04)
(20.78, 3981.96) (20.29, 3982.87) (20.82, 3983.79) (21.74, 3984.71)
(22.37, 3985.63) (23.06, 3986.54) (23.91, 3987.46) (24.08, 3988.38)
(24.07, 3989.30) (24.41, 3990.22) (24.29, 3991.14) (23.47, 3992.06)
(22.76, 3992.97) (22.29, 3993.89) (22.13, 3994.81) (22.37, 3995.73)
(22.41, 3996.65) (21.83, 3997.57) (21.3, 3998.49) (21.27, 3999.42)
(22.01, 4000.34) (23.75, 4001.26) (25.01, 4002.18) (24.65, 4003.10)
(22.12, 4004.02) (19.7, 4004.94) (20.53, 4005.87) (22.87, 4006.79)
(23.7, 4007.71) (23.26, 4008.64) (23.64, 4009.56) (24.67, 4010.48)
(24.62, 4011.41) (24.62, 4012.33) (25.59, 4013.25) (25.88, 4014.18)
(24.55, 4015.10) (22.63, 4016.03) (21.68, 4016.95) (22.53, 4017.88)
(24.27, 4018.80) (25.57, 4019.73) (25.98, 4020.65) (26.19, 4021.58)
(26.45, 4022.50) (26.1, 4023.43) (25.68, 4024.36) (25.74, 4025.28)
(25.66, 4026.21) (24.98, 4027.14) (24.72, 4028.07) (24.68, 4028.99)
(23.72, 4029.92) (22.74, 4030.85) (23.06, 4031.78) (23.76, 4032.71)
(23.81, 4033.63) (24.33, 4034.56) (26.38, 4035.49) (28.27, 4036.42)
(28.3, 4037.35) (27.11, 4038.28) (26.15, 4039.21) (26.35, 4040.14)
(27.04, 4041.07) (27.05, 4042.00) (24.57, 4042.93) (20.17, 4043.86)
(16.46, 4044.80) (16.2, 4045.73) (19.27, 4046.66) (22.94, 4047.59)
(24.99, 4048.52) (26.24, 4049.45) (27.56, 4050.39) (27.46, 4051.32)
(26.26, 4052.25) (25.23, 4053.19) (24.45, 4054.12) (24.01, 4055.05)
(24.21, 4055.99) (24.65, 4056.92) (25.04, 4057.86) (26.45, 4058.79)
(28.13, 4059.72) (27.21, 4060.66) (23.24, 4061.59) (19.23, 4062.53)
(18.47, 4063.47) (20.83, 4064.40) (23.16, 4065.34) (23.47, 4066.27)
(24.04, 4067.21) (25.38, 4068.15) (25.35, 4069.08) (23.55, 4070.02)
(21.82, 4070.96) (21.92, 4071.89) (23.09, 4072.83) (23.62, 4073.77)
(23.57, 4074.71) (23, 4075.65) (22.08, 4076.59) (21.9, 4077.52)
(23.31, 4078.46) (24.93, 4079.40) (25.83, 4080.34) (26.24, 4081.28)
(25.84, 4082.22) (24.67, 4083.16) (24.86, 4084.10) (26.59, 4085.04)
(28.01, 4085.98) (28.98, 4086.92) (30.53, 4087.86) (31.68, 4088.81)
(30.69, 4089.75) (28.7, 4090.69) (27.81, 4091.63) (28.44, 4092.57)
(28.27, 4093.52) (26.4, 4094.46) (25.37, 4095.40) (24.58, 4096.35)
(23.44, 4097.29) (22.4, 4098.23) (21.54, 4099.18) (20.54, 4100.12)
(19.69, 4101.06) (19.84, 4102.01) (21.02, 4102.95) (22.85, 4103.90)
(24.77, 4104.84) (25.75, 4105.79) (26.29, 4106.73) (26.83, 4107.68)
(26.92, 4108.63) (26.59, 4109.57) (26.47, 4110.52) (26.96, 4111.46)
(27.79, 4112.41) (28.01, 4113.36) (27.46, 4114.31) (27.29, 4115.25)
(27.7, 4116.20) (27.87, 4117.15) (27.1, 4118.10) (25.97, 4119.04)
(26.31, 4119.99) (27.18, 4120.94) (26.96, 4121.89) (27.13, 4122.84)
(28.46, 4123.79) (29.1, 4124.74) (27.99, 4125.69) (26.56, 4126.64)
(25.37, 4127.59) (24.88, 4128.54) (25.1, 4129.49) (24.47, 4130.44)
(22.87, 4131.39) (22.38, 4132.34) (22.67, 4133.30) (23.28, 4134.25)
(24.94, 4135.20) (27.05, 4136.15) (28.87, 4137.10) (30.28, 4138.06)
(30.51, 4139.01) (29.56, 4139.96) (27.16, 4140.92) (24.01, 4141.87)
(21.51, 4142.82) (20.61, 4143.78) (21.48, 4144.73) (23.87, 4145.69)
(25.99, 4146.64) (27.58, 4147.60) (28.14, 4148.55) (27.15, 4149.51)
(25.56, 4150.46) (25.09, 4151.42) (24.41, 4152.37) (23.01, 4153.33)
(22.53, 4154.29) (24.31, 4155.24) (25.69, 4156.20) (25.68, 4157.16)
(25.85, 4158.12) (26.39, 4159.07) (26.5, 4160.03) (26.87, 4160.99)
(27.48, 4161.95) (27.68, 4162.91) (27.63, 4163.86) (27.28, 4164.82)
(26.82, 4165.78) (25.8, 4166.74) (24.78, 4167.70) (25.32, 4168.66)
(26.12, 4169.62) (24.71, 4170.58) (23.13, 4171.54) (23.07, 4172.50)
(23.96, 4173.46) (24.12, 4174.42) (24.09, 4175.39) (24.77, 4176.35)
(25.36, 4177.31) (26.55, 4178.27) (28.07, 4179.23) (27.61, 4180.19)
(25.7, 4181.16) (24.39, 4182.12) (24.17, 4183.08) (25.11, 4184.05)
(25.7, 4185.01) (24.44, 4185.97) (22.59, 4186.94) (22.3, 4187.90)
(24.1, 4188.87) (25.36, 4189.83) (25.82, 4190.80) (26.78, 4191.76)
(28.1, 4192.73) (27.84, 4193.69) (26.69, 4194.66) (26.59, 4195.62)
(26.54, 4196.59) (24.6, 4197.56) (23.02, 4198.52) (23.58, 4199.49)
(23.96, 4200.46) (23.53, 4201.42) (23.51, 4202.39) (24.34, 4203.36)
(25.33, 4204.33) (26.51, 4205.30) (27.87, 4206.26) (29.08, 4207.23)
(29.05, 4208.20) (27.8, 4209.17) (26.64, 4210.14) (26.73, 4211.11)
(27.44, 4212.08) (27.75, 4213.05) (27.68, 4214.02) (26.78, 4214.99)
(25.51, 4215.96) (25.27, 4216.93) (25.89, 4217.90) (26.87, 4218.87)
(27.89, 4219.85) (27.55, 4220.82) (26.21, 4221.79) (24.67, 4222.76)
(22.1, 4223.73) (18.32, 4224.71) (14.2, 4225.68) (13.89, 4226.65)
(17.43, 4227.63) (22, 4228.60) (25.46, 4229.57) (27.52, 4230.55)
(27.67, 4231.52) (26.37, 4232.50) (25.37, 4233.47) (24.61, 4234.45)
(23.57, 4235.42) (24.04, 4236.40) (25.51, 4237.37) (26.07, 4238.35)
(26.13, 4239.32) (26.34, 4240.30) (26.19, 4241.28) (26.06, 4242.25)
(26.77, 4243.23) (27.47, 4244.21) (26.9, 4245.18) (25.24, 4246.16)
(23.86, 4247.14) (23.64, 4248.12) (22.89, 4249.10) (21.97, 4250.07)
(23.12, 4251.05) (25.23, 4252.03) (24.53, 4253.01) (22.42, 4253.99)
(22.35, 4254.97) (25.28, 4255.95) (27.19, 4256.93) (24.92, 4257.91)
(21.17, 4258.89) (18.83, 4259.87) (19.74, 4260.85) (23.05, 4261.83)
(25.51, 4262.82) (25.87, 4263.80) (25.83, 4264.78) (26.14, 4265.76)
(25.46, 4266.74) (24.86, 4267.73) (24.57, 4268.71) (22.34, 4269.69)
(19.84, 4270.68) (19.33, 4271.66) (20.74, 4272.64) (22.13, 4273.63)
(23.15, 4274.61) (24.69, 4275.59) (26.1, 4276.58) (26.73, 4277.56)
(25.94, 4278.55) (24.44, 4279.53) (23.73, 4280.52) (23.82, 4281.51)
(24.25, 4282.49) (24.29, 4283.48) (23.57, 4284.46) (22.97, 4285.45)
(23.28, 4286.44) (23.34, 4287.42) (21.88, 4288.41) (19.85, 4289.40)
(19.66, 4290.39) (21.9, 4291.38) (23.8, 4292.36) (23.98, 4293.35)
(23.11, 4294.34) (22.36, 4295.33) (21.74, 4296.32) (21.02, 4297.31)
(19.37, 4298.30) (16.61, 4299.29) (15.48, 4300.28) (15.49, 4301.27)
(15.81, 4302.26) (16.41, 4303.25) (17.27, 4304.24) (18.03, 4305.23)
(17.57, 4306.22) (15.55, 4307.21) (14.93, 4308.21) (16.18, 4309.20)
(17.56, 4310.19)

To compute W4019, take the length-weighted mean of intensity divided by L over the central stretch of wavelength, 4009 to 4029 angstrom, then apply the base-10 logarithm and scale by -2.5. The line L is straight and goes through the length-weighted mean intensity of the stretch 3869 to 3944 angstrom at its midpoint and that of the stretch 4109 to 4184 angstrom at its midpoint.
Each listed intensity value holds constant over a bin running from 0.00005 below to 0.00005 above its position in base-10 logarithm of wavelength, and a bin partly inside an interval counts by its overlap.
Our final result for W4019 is -0.24 mag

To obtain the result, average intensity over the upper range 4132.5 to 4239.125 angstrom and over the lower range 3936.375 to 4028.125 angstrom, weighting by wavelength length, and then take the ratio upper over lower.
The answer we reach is 1.35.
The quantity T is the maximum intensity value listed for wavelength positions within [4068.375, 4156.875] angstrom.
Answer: 31.68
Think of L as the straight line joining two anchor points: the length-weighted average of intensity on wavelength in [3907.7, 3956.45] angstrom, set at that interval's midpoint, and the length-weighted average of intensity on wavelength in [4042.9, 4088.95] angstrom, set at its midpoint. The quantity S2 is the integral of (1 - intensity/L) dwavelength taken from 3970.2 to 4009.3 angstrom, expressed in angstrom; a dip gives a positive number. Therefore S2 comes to -4.3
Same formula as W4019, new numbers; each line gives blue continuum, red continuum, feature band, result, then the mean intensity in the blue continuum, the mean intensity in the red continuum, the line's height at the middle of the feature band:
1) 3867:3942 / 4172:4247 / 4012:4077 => -0.23 mag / 14.9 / 25.2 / 19.6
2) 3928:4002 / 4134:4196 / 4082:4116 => -0.17 mag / 15.4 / 25.6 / 22.2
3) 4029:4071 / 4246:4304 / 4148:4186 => -0.10 mag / 24.2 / 22.6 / 23.4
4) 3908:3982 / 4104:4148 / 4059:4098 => -0.10 mag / 13.9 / 26.1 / 22.9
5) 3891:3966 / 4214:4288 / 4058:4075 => -0.24 mag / 14.8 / 24.1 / 18.8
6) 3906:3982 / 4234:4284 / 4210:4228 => -0.06 mag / 14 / 24.2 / 22.9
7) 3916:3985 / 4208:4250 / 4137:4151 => -0.21 mag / 13.4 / 25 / 21.4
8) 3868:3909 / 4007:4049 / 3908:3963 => 0.30 mag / 16.3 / 24.4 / 19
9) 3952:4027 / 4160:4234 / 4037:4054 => -0.15 mag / 19.7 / 25.3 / 21.2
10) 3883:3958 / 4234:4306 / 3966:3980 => 0.32 mag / 15.2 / 23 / 16.4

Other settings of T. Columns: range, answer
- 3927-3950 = 18.09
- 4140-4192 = 28.14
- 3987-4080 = 28.3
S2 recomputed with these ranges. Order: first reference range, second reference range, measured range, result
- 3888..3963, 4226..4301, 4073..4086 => -3.8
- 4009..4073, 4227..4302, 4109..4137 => -2.7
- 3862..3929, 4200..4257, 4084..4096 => -3.8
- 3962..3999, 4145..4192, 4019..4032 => -4.1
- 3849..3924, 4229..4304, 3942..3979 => 8.1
